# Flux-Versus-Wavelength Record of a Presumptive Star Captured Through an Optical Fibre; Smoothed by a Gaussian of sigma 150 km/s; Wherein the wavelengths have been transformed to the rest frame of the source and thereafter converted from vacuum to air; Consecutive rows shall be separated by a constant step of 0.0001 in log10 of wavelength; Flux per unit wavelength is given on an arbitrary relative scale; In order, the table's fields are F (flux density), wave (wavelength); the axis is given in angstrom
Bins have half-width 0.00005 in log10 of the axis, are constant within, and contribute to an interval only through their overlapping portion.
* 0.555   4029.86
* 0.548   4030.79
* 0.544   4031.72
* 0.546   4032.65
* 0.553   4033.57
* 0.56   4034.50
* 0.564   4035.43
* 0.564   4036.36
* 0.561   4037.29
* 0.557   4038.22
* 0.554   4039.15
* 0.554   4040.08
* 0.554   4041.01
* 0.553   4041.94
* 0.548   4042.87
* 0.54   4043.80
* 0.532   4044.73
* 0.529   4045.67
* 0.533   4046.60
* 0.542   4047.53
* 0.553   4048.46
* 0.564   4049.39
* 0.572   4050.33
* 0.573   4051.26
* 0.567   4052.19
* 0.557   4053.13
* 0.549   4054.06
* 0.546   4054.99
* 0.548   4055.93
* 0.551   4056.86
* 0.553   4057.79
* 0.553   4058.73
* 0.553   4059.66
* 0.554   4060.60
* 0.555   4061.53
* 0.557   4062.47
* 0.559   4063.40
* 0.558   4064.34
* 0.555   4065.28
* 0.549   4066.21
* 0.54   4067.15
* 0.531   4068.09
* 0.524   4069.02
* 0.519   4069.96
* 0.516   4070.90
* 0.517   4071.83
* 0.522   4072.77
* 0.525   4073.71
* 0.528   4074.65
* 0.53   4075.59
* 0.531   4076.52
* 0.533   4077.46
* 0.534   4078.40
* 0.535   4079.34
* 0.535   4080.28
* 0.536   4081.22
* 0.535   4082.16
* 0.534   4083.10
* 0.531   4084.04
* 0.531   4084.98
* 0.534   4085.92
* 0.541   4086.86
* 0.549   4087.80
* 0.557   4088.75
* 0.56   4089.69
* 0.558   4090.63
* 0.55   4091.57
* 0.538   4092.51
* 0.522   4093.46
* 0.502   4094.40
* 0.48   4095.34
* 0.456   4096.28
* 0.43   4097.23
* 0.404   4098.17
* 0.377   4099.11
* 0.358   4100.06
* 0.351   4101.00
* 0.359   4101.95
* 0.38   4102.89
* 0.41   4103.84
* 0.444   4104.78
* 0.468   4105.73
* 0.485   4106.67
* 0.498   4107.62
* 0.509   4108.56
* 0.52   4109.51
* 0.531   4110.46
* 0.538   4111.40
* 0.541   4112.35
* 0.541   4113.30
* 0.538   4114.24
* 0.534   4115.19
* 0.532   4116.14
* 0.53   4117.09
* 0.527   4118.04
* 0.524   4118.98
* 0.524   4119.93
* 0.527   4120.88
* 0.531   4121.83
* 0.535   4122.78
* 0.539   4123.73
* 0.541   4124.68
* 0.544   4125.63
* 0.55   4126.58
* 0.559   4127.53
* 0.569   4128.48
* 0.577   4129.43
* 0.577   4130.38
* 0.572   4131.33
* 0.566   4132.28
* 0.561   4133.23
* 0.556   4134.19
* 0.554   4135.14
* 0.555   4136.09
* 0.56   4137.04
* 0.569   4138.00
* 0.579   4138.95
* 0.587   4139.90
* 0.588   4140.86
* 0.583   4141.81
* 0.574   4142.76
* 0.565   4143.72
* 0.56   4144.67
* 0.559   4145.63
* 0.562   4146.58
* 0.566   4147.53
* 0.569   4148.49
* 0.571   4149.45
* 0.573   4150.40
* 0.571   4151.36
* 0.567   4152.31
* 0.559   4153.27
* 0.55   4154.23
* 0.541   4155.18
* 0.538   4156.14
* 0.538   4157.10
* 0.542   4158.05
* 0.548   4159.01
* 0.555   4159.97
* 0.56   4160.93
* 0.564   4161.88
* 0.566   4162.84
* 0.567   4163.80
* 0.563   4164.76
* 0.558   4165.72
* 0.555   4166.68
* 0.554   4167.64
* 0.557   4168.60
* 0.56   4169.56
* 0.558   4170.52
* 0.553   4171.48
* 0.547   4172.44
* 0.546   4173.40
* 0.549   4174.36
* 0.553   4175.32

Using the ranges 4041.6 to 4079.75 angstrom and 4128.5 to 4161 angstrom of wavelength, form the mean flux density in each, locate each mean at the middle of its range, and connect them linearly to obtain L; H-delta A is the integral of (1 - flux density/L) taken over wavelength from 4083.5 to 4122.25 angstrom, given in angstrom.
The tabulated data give 4.1 angstrom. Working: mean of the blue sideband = 0.544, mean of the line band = 0.496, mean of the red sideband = 0.563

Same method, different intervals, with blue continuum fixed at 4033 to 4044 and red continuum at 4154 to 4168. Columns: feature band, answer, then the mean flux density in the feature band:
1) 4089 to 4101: 1.7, 0.475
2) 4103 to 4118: 1.3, 0.505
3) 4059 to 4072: 0.3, 0.543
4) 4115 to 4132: 0.3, 0.544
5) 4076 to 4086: 0.4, 0.534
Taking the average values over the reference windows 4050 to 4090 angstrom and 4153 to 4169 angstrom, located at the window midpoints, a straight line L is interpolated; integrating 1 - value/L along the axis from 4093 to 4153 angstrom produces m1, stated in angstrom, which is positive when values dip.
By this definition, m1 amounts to 2.87 angstrom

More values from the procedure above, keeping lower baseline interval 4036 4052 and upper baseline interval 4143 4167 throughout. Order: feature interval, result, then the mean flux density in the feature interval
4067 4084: 0.8 angstrom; 0.529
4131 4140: -0.1 angstrom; 0.565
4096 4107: 2.9 angstrom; 0.408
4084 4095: 0.3 angstrom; 0.539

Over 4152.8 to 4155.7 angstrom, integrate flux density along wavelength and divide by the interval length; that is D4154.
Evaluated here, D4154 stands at 0.55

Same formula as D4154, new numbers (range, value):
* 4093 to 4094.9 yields 0.513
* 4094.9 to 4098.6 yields 0.443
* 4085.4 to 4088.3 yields 0.54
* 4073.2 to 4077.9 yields 0.53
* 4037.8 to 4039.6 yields 0.555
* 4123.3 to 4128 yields 0.547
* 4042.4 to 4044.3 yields 0.545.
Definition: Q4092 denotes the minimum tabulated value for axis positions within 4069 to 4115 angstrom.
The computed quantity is 0.351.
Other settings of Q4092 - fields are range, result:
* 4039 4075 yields 0.516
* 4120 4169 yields 0.527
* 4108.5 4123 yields 0.509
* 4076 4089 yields 0.531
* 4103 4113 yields 0.41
